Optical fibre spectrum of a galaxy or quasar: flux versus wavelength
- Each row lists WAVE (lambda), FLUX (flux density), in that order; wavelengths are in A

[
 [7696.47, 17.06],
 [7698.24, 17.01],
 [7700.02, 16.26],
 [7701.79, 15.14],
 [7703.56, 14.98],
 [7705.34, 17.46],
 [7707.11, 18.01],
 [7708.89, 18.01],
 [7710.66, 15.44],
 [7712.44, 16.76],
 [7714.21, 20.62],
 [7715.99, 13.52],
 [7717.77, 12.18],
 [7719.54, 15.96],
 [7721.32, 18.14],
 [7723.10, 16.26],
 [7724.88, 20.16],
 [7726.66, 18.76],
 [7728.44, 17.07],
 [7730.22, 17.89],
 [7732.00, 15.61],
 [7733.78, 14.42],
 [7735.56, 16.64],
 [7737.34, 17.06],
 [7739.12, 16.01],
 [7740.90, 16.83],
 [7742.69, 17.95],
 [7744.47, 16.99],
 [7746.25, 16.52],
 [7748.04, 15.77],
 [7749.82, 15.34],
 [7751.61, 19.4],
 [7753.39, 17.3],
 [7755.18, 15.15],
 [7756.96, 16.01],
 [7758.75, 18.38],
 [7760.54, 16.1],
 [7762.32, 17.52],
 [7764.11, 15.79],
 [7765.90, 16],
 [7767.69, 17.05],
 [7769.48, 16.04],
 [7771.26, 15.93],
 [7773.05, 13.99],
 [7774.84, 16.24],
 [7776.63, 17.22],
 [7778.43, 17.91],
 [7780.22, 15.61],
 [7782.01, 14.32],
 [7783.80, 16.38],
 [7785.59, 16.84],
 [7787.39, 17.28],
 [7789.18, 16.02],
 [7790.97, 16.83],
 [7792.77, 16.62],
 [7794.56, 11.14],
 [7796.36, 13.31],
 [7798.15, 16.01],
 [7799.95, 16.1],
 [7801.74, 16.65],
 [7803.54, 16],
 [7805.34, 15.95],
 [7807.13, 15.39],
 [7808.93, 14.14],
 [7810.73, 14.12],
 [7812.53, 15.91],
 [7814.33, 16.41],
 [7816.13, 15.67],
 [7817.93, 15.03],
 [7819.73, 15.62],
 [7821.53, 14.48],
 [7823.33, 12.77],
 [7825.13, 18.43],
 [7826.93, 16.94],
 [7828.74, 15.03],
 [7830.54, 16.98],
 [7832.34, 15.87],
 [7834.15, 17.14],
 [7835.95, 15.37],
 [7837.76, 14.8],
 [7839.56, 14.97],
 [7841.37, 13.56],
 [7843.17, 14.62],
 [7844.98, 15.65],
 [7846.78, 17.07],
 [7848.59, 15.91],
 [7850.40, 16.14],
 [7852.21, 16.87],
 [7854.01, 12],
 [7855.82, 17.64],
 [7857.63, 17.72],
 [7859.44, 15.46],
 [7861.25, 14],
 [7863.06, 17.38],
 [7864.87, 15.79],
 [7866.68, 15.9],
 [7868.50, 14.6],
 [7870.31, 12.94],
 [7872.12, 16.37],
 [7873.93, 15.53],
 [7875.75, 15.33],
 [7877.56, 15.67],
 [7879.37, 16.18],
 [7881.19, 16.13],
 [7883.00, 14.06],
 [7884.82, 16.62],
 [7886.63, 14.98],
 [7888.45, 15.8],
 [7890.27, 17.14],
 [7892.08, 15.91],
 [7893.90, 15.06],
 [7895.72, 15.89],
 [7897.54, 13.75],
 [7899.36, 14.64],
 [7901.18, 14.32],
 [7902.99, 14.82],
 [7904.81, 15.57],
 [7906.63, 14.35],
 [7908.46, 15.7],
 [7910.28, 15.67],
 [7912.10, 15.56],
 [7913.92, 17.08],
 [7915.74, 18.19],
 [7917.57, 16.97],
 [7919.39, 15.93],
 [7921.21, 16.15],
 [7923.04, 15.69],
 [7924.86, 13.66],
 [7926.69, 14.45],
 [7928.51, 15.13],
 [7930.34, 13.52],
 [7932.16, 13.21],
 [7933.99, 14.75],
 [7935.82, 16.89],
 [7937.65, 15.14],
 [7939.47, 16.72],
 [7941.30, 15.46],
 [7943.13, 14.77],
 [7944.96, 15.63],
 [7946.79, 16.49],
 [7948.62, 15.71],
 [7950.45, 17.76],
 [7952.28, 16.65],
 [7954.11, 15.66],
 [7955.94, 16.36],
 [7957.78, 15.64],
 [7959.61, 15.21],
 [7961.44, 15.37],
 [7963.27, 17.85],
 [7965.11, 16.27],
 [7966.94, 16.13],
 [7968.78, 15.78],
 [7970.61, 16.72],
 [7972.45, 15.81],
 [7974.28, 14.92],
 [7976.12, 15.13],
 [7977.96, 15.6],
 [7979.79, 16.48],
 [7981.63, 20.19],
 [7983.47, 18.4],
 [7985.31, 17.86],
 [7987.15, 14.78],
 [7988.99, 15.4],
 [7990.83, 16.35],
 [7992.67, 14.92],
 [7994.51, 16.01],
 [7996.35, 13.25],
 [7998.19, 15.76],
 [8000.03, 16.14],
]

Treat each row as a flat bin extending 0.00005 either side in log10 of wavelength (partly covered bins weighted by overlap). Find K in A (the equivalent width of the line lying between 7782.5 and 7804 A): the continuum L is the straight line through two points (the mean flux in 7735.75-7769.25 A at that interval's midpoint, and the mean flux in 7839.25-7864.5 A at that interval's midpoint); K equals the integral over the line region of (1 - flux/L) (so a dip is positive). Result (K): 0.7 A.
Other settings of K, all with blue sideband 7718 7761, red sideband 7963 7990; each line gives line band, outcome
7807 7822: 1.4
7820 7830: 0.7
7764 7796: 1.6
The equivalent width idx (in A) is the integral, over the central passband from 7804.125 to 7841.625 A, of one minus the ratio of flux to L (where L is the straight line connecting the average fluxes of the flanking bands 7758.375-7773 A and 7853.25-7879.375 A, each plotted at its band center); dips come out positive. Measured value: 0.9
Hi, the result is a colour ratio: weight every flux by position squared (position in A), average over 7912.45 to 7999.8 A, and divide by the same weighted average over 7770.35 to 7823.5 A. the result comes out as 1.06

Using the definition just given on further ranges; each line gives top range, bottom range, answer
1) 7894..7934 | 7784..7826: 1.01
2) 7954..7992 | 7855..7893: 1.06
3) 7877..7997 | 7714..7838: 1.02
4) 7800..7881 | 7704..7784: 0.96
